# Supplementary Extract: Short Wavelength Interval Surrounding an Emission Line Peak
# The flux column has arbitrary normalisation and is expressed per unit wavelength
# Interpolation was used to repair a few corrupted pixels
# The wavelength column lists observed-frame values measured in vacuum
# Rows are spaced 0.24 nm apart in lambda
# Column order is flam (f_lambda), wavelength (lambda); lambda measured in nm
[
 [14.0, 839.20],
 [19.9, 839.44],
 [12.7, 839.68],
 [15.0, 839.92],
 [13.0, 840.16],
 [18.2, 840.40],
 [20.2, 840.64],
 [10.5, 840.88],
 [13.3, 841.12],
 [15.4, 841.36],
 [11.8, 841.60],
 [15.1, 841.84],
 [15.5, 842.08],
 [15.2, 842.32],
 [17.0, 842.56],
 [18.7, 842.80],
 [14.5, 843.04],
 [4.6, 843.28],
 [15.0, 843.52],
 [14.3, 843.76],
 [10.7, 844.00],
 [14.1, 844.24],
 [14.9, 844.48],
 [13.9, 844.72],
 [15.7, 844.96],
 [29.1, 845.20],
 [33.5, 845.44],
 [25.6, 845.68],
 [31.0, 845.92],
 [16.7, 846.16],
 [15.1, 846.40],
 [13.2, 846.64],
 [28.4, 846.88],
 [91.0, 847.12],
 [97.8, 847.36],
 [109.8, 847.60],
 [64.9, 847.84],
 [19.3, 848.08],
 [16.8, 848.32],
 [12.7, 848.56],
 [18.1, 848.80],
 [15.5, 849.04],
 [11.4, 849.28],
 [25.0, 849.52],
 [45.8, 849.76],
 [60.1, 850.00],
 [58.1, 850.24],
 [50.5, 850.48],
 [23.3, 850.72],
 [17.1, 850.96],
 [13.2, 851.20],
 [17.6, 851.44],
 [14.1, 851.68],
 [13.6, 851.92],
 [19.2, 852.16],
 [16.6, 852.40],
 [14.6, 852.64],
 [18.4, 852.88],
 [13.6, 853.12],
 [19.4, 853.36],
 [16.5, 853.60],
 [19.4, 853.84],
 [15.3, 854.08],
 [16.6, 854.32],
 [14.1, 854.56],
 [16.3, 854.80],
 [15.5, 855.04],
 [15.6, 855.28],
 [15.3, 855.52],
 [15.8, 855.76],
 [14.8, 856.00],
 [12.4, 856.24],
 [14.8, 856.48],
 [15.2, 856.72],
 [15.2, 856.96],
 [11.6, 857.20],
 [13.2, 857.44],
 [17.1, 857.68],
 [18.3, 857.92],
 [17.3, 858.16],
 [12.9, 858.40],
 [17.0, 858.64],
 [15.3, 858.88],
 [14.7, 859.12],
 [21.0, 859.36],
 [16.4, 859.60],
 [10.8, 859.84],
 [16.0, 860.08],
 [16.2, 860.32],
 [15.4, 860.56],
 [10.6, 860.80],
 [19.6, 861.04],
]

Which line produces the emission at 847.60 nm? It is H-alpha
